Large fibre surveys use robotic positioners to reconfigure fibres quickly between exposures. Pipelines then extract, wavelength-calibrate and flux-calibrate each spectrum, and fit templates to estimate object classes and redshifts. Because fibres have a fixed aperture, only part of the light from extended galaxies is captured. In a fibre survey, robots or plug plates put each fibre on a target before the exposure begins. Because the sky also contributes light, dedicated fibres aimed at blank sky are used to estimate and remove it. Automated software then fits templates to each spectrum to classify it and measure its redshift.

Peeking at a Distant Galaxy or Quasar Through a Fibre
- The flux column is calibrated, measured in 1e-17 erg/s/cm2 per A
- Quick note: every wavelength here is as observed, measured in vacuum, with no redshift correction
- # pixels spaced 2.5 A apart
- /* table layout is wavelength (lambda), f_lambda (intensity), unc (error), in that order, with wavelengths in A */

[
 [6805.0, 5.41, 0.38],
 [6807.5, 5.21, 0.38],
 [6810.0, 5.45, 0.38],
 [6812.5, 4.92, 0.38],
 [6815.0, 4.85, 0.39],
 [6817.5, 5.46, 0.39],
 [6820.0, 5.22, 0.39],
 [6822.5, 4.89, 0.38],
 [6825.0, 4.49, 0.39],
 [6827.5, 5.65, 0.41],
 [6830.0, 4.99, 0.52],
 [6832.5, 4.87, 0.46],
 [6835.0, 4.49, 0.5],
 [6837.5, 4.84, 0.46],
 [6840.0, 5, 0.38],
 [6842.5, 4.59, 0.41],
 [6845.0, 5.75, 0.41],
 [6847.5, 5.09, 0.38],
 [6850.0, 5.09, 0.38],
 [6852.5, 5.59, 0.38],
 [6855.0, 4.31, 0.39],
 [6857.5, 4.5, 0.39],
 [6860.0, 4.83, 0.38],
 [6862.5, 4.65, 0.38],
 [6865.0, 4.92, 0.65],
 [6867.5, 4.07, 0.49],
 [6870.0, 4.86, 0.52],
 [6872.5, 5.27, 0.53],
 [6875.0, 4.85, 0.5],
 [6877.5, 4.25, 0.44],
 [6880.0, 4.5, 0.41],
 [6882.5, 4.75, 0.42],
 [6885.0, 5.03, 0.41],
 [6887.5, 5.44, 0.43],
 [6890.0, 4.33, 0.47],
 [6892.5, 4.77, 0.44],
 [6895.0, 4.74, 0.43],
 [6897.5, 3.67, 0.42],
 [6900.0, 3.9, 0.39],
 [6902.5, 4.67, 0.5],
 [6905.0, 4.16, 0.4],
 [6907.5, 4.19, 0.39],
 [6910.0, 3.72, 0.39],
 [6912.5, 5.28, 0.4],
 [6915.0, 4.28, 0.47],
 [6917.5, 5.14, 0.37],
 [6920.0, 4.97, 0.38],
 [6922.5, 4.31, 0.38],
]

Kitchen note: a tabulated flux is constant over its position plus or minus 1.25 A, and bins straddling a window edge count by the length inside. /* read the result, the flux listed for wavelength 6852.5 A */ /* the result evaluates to 5.59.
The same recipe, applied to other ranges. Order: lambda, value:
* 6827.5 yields 5.65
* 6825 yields 4.49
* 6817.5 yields 5.46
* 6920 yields 4.97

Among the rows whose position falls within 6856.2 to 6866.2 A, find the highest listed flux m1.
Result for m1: 4.92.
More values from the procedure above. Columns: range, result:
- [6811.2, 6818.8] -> 5.46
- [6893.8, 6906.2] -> 4.74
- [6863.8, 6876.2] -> 5.27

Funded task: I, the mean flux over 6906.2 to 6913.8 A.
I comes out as 4.39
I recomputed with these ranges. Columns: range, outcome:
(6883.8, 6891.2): 4.94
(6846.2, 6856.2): 5.03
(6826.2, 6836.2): 5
